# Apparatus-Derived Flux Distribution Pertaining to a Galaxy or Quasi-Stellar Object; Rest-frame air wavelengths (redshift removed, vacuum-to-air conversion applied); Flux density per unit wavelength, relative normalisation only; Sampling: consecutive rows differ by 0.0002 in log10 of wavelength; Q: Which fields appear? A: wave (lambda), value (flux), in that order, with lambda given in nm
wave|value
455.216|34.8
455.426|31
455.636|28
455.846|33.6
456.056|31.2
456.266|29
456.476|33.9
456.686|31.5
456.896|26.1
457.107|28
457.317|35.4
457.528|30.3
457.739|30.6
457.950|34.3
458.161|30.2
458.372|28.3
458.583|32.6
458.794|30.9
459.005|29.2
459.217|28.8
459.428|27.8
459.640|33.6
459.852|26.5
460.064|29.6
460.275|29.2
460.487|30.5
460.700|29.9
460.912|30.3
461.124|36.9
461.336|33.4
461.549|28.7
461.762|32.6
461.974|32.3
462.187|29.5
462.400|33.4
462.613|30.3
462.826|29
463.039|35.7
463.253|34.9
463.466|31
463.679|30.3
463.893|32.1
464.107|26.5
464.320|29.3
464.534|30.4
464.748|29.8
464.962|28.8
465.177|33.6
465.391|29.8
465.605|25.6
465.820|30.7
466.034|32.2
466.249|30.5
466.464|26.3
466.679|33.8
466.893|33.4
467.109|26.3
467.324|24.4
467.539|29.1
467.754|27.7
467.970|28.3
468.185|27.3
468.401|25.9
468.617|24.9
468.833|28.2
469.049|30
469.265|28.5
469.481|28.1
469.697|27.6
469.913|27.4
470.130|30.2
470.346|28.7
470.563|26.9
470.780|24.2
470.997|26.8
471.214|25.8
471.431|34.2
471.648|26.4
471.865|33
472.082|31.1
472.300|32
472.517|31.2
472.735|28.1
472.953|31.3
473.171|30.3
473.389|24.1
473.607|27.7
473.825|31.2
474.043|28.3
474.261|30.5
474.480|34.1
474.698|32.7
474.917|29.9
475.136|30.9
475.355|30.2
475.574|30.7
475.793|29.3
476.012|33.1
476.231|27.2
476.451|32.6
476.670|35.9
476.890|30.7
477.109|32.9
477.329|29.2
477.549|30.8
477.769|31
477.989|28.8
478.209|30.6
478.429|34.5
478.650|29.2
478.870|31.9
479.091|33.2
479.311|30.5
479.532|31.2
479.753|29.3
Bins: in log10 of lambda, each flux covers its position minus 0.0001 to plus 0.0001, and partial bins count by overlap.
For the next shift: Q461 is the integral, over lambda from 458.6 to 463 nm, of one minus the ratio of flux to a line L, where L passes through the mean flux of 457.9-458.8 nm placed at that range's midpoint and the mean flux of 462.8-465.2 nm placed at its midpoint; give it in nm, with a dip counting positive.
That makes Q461 0.04 nm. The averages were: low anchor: 31.1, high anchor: 30.9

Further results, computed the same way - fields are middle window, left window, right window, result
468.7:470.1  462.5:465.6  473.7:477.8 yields 0.11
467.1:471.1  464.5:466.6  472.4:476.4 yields 0.33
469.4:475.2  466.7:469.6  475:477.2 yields 0.08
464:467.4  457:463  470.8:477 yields 0.12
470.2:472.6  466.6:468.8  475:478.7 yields 0.01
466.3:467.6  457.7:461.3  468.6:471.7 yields -0.01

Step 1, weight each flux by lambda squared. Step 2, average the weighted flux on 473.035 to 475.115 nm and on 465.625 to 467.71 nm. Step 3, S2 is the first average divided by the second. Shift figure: 1.1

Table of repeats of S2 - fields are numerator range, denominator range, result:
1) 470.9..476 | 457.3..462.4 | 1.03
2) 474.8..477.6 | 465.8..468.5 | 1.12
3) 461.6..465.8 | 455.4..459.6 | 1.03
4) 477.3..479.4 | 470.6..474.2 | 1.09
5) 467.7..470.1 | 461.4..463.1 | 0.91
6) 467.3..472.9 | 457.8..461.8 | 0.97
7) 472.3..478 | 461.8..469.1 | 1.07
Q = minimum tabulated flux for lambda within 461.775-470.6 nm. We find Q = 24.4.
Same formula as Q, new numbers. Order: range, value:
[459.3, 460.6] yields 26.5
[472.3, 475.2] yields 24.1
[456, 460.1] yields 26.1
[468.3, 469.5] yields 24.9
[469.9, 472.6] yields 24.2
